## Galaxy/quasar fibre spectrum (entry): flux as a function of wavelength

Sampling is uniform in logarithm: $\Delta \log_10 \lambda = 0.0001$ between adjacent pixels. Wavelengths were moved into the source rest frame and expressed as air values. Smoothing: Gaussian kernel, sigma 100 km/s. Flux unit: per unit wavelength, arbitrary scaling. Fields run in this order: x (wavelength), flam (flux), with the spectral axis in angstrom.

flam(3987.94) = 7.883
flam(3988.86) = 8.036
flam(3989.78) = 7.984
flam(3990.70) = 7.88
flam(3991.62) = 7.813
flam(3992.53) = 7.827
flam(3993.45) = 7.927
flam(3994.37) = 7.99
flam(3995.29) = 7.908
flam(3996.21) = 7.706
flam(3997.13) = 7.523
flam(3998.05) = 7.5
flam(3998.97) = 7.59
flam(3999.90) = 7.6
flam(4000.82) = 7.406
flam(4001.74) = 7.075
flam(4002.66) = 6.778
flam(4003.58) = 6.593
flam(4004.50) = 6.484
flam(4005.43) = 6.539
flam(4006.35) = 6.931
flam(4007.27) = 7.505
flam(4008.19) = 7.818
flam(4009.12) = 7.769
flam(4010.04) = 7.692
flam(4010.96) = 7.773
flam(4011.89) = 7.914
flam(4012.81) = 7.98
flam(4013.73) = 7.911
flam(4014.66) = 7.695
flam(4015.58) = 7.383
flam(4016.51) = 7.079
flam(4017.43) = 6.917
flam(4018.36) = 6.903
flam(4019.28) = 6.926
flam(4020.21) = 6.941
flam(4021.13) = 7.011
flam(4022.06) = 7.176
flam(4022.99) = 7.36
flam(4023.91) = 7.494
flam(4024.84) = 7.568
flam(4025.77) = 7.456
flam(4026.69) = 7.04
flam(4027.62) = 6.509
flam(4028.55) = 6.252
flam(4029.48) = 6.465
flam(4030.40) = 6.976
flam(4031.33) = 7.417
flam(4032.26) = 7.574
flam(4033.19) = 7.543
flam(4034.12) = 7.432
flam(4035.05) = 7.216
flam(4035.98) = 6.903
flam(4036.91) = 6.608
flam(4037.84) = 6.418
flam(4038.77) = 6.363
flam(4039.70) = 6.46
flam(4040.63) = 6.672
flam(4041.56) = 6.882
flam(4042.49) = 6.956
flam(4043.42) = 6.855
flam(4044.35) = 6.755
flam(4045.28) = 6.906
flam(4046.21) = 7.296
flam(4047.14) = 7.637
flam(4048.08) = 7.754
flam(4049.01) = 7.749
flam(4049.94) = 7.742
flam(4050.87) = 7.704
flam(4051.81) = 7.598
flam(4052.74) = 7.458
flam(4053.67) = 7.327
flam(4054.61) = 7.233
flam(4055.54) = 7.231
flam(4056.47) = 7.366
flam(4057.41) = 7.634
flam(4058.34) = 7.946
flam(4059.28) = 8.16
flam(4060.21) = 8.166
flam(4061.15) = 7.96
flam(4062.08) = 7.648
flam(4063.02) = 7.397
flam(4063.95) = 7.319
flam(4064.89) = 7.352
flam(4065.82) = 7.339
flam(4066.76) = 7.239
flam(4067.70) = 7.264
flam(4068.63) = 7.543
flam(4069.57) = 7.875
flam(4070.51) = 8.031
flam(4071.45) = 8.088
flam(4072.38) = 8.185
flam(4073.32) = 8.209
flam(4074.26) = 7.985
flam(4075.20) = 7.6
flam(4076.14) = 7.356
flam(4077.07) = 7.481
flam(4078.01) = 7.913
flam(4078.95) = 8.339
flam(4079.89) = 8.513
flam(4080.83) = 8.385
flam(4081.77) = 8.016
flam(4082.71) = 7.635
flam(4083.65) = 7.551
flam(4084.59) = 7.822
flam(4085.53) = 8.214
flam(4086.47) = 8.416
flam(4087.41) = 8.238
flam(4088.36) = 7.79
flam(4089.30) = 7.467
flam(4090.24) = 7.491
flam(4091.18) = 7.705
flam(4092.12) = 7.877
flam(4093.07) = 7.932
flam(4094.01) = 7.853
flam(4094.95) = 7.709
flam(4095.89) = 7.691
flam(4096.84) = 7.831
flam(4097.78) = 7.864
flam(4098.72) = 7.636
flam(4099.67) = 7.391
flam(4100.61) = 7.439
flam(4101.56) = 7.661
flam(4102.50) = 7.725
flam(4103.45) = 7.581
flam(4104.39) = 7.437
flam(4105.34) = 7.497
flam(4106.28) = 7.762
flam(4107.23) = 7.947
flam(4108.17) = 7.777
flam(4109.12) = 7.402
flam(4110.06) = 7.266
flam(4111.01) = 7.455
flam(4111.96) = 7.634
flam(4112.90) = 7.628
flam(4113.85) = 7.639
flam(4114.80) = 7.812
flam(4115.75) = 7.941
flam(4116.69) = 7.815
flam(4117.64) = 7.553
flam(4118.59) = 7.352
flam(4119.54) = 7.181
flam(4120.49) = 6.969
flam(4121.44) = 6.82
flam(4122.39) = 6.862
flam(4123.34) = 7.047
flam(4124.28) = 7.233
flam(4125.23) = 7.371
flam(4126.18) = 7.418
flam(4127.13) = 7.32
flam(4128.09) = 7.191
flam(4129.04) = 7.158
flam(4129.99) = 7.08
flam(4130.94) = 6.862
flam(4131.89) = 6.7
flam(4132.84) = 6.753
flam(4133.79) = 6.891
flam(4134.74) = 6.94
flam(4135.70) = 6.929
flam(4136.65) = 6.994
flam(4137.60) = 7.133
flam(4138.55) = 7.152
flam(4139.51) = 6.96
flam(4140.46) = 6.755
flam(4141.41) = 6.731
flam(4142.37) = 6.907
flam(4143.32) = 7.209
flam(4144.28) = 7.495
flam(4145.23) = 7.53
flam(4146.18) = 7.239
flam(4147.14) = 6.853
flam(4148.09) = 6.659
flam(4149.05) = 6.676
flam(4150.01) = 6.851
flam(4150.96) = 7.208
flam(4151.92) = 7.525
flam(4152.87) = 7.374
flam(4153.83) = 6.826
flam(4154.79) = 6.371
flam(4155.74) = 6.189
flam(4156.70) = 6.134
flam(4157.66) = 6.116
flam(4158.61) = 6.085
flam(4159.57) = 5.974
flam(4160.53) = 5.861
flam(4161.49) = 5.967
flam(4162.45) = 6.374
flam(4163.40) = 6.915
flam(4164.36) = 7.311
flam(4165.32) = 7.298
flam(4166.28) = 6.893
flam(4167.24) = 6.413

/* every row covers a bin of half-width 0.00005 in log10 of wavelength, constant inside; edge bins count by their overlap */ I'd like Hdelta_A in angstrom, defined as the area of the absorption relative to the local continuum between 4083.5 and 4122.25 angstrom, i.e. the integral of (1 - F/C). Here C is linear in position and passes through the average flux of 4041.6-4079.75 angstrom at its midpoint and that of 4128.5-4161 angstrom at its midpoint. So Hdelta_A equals -2.3 angstrom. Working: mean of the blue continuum 7.59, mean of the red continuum 6.83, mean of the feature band 7.65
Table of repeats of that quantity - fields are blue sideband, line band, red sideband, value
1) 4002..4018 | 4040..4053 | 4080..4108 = 0.5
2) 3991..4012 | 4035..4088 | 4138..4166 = -2.7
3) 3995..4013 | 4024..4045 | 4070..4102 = 1.8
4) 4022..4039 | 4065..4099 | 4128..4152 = -3.9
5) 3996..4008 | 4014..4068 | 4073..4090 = 2.2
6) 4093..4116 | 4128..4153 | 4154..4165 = -0.9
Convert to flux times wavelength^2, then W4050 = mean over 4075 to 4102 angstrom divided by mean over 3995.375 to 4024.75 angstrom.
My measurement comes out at 1.1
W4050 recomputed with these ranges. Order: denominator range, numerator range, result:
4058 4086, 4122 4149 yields 0.93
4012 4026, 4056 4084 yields 1.09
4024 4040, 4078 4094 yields 1.17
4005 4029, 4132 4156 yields 1.02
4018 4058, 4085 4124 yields 1.10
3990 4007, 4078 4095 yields 1.12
